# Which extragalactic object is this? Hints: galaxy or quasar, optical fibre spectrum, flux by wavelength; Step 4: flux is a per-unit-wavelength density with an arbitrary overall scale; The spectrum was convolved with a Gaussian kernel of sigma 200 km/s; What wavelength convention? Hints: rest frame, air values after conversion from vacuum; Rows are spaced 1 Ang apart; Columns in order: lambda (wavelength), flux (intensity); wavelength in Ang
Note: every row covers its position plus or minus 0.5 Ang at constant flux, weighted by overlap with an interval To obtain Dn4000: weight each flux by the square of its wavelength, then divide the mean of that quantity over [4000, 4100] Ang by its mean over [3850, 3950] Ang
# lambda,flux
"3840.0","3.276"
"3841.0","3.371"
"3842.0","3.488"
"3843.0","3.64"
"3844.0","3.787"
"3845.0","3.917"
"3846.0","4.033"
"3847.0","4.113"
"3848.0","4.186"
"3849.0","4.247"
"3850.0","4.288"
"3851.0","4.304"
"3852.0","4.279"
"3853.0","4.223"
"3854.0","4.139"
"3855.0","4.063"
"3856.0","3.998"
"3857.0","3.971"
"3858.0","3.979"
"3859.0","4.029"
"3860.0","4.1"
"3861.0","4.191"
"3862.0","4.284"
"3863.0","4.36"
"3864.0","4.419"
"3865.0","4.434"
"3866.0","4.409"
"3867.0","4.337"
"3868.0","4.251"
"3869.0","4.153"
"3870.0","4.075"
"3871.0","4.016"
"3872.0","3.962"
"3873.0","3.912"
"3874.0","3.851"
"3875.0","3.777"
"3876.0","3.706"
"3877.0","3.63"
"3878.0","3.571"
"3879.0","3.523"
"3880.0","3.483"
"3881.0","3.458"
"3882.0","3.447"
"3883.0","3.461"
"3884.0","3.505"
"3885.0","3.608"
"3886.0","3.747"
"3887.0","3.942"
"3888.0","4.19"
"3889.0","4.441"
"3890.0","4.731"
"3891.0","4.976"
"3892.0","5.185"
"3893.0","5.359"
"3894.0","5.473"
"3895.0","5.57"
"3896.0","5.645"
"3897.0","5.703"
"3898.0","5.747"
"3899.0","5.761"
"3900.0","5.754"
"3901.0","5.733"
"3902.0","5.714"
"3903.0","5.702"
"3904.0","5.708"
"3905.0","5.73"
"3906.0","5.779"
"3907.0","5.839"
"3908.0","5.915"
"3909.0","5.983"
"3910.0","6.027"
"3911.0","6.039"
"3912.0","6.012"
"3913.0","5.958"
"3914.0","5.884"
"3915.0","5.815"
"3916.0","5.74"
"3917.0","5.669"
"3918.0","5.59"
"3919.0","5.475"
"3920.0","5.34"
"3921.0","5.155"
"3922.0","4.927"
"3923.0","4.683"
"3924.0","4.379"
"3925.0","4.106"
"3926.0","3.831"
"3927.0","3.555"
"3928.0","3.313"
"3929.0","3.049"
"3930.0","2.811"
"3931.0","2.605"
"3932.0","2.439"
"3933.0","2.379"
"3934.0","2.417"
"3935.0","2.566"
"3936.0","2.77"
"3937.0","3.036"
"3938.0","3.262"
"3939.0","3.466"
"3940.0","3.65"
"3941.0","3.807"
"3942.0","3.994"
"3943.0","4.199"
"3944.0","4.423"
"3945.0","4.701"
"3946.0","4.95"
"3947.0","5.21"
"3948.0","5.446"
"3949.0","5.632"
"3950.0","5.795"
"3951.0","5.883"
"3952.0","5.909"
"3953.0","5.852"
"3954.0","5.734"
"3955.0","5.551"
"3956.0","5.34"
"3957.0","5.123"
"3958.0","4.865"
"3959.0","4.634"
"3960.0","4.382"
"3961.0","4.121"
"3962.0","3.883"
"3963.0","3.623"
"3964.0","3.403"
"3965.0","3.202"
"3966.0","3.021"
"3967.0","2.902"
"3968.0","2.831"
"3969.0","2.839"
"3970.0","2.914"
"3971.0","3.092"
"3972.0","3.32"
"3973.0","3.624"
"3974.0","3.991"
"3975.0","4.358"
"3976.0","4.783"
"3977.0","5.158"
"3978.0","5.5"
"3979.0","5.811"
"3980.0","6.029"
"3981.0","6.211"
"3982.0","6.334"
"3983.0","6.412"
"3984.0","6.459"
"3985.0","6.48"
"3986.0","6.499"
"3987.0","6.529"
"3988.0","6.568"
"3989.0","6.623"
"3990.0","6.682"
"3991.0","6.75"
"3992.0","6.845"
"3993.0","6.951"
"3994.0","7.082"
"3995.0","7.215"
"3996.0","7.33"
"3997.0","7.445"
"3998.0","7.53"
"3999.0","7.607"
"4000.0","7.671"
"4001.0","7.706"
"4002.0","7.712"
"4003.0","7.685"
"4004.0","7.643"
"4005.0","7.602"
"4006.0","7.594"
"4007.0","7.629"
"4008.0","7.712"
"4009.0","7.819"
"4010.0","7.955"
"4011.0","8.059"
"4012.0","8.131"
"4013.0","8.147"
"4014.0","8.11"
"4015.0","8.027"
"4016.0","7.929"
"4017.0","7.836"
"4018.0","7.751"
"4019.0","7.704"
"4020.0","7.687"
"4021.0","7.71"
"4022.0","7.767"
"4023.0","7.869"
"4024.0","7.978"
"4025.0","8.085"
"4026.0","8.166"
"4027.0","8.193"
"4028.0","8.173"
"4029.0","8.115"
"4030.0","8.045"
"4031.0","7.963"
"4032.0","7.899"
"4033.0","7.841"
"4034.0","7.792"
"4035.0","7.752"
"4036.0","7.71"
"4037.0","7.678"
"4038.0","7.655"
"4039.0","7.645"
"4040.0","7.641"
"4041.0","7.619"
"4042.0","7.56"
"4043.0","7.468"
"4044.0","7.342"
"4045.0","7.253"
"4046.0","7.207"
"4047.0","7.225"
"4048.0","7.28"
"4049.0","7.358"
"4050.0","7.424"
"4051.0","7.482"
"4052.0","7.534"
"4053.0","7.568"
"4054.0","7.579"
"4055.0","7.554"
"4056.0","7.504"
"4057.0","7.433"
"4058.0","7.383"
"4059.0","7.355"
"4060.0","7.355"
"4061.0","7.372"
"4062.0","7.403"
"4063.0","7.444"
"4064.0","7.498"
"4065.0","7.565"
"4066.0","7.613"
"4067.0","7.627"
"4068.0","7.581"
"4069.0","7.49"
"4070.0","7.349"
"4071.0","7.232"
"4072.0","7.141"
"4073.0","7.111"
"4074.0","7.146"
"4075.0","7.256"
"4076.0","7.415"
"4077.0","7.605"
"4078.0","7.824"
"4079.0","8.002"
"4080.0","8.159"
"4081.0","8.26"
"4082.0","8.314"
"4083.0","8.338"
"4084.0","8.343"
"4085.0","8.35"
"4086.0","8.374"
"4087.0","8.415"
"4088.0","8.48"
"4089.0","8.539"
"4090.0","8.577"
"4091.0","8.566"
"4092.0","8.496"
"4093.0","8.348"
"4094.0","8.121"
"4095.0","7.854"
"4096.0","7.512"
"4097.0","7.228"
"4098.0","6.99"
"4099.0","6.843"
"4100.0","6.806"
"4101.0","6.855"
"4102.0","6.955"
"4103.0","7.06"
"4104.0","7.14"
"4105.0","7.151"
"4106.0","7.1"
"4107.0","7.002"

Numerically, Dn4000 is 1.87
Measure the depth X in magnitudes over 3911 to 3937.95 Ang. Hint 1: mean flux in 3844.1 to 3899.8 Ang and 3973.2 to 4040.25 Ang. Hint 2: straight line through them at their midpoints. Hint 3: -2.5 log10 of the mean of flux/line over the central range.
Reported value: 0.26 mag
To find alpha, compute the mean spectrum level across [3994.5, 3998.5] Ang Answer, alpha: 7.38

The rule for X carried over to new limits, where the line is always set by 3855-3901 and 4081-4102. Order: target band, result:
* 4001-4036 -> -0.175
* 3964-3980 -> 0.463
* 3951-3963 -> 0.132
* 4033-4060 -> -0.048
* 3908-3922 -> -0.157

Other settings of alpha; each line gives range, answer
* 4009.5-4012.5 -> 8.05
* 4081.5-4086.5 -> 8.34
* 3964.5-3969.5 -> 2.96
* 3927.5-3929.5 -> 3.18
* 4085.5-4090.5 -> 8.48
